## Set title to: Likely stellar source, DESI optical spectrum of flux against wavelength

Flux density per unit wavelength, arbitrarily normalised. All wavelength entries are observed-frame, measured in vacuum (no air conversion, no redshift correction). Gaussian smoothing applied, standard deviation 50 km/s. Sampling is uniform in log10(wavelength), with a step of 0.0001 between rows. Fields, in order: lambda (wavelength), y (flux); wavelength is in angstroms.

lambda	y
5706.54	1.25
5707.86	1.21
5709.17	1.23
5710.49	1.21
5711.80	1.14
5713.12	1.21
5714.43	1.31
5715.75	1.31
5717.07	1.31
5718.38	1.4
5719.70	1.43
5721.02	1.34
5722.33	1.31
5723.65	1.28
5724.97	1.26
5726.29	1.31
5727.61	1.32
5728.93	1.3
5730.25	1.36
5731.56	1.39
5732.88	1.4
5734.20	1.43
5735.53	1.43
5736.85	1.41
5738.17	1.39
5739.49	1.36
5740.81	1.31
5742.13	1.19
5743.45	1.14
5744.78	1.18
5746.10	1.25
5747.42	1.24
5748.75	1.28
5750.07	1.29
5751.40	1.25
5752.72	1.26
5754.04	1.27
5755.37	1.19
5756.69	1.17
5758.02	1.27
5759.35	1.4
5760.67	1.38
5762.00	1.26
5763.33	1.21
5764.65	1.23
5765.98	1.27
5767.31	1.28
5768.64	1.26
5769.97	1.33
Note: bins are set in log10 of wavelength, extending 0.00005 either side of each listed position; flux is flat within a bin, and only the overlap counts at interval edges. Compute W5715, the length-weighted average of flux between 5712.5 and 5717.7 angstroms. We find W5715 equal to 1.28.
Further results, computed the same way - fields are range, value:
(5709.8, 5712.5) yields 1.17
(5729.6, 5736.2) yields 1.4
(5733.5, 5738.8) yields 1.41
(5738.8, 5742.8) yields 1.29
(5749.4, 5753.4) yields 1.27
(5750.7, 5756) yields 1.24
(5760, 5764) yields 1.29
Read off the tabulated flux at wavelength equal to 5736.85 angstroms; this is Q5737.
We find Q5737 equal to 1.41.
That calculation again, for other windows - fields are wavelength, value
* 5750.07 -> 1.29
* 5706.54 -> 1.25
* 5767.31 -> 1.28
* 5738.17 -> 1.39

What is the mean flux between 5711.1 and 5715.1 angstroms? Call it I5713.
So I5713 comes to 1.22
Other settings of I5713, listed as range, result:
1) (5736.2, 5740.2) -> 1.39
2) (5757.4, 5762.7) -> 1.33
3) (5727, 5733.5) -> 1.36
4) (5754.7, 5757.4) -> 1.18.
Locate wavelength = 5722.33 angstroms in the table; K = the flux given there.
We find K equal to 1.31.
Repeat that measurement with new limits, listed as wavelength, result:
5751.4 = 1.25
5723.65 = 1.28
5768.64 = 1.26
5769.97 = 1.33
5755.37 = 1.19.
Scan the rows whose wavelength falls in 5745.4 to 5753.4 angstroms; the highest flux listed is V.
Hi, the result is 1.29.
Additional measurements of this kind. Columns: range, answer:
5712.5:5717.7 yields 1.31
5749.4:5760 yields 1.4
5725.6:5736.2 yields 1.43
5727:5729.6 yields 1.32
